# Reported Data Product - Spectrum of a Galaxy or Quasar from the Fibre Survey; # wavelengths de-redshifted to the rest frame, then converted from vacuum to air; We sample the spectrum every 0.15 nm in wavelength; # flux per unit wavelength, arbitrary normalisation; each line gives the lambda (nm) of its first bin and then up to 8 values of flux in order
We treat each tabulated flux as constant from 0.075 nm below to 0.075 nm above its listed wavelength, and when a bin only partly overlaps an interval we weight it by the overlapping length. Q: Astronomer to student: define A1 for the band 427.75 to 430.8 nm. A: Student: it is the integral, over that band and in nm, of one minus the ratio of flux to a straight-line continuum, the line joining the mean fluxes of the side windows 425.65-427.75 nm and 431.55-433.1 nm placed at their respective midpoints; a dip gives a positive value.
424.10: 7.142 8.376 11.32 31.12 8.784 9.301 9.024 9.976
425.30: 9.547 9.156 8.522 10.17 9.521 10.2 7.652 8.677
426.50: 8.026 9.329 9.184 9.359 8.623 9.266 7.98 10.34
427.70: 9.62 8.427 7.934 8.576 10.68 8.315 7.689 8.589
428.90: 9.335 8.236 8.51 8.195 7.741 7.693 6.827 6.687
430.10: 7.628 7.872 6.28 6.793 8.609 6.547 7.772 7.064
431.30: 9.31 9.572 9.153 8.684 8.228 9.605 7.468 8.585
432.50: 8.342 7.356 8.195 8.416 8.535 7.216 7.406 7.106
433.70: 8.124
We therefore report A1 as 0.27 nm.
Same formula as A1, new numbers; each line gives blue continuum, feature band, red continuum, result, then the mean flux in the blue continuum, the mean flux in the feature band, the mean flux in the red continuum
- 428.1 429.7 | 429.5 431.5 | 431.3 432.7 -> 0.233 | 8.52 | 7.57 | 8.62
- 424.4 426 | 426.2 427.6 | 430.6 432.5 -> 0.231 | 11.5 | 8.88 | 8.36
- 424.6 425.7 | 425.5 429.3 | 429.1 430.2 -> -0.113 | 9.71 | 8.91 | 7.63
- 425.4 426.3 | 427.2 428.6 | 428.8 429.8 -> -0.057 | 9.19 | 8.94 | 8.18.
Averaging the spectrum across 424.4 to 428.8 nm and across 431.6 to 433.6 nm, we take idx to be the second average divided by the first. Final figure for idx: 0.83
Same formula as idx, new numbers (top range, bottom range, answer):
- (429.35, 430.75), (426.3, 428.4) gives 0.82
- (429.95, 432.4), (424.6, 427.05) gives 0.86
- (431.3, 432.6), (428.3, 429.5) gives 1.02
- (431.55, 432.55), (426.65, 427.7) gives 0.93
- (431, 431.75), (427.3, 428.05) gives 0.97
